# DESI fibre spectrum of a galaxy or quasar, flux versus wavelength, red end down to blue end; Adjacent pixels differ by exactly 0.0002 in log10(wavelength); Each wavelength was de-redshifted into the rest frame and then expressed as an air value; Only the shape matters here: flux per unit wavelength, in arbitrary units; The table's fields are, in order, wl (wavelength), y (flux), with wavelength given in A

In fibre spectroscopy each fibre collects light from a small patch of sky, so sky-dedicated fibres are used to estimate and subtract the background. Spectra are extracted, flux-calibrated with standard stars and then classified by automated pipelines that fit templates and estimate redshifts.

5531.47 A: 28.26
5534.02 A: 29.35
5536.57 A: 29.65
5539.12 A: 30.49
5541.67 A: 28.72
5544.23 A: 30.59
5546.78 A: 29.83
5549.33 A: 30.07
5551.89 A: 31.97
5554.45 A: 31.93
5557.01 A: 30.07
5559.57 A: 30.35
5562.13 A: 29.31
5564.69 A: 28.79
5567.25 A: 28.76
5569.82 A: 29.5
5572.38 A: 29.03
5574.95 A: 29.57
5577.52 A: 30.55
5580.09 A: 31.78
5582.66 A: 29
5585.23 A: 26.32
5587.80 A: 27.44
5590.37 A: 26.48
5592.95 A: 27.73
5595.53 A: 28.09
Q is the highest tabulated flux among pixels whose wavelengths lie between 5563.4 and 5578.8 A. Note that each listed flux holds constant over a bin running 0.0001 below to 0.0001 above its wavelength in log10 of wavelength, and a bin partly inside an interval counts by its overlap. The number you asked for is 30.55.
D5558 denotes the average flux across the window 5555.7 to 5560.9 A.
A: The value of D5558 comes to 30.2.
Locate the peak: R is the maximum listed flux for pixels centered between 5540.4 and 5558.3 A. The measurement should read 31.97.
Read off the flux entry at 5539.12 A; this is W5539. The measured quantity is 30.49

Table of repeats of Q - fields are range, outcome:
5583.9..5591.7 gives 27.44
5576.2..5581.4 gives 31.78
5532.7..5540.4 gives 30.49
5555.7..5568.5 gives 30.35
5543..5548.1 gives 30.59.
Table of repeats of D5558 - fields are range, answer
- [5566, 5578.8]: 29.5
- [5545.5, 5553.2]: 30.6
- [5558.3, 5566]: 29.5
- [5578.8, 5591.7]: 28.2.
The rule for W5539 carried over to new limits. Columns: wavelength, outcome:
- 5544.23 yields 30.59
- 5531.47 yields 28.26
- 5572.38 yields 29.03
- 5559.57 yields 30.35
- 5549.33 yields 30.07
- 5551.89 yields 31.97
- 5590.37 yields 26.48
